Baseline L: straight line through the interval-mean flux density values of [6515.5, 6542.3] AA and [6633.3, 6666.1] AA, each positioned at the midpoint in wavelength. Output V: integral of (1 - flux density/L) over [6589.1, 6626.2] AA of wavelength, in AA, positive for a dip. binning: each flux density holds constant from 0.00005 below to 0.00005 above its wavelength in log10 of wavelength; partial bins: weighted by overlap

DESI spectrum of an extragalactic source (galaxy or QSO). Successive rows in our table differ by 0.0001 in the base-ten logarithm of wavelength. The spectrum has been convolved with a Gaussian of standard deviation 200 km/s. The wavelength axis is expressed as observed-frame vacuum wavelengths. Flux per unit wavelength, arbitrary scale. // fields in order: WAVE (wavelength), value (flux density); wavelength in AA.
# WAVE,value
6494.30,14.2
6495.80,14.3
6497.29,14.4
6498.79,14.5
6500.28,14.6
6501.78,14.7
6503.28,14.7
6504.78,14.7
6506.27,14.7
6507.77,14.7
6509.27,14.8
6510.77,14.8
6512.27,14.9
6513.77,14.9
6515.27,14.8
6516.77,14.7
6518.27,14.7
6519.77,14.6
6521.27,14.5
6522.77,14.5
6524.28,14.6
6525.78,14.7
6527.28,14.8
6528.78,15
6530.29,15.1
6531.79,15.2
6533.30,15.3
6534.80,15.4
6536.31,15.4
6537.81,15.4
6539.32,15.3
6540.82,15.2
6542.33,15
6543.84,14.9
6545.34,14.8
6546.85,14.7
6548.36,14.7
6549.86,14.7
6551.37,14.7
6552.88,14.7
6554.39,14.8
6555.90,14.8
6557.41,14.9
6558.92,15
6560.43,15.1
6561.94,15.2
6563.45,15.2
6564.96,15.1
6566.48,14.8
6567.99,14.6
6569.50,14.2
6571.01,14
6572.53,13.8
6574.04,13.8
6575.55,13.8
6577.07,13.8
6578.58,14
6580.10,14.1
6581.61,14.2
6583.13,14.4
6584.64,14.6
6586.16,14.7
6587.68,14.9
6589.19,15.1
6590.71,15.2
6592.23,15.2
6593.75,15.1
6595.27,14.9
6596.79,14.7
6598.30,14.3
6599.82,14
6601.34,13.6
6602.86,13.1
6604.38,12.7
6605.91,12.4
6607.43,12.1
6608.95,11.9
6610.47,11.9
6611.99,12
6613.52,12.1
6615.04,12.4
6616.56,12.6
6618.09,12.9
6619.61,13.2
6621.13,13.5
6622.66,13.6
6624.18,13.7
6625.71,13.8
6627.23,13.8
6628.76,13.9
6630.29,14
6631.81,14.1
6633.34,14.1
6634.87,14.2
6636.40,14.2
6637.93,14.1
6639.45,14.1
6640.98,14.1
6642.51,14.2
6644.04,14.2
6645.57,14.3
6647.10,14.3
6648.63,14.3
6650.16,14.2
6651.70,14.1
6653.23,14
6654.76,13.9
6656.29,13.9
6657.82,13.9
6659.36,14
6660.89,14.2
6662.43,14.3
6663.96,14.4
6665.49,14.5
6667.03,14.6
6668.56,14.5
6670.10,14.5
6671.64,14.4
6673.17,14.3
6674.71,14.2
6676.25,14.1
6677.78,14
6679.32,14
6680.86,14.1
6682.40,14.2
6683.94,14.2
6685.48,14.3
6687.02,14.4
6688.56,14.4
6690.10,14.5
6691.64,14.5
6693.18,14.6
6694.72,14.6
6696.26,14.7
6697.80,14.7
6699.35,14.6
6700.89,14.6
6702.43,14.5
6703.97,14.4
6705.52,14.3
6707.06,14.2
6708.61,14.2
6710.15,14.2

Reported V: 2.7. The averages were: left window 15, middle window 13.4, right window 14.2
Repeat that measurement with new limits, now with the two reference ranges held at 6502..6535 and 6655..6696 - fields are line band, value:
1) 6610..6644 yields 2.2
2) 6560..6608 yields 1.1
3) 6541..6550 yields -0.1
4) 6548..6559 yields -0.1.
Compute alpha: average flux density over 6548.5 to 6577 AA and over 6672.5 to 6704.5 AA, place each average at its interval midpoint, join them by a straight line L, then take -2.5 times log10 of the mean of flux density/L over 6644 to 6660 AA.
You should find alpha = 0.03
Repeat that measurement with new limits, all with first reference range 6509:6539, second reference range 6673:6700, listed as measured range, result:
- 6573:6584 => 0.05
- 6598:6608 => 0.12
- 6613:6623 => 0.13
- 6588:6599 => -0.02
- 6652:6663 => 0.03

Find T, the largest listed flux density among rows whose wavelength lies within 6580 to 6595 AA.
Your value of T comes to 15.2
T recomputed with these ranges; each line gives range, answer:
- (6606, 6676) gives 14.6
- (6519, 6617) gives 15.4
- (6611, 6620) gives 13.2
